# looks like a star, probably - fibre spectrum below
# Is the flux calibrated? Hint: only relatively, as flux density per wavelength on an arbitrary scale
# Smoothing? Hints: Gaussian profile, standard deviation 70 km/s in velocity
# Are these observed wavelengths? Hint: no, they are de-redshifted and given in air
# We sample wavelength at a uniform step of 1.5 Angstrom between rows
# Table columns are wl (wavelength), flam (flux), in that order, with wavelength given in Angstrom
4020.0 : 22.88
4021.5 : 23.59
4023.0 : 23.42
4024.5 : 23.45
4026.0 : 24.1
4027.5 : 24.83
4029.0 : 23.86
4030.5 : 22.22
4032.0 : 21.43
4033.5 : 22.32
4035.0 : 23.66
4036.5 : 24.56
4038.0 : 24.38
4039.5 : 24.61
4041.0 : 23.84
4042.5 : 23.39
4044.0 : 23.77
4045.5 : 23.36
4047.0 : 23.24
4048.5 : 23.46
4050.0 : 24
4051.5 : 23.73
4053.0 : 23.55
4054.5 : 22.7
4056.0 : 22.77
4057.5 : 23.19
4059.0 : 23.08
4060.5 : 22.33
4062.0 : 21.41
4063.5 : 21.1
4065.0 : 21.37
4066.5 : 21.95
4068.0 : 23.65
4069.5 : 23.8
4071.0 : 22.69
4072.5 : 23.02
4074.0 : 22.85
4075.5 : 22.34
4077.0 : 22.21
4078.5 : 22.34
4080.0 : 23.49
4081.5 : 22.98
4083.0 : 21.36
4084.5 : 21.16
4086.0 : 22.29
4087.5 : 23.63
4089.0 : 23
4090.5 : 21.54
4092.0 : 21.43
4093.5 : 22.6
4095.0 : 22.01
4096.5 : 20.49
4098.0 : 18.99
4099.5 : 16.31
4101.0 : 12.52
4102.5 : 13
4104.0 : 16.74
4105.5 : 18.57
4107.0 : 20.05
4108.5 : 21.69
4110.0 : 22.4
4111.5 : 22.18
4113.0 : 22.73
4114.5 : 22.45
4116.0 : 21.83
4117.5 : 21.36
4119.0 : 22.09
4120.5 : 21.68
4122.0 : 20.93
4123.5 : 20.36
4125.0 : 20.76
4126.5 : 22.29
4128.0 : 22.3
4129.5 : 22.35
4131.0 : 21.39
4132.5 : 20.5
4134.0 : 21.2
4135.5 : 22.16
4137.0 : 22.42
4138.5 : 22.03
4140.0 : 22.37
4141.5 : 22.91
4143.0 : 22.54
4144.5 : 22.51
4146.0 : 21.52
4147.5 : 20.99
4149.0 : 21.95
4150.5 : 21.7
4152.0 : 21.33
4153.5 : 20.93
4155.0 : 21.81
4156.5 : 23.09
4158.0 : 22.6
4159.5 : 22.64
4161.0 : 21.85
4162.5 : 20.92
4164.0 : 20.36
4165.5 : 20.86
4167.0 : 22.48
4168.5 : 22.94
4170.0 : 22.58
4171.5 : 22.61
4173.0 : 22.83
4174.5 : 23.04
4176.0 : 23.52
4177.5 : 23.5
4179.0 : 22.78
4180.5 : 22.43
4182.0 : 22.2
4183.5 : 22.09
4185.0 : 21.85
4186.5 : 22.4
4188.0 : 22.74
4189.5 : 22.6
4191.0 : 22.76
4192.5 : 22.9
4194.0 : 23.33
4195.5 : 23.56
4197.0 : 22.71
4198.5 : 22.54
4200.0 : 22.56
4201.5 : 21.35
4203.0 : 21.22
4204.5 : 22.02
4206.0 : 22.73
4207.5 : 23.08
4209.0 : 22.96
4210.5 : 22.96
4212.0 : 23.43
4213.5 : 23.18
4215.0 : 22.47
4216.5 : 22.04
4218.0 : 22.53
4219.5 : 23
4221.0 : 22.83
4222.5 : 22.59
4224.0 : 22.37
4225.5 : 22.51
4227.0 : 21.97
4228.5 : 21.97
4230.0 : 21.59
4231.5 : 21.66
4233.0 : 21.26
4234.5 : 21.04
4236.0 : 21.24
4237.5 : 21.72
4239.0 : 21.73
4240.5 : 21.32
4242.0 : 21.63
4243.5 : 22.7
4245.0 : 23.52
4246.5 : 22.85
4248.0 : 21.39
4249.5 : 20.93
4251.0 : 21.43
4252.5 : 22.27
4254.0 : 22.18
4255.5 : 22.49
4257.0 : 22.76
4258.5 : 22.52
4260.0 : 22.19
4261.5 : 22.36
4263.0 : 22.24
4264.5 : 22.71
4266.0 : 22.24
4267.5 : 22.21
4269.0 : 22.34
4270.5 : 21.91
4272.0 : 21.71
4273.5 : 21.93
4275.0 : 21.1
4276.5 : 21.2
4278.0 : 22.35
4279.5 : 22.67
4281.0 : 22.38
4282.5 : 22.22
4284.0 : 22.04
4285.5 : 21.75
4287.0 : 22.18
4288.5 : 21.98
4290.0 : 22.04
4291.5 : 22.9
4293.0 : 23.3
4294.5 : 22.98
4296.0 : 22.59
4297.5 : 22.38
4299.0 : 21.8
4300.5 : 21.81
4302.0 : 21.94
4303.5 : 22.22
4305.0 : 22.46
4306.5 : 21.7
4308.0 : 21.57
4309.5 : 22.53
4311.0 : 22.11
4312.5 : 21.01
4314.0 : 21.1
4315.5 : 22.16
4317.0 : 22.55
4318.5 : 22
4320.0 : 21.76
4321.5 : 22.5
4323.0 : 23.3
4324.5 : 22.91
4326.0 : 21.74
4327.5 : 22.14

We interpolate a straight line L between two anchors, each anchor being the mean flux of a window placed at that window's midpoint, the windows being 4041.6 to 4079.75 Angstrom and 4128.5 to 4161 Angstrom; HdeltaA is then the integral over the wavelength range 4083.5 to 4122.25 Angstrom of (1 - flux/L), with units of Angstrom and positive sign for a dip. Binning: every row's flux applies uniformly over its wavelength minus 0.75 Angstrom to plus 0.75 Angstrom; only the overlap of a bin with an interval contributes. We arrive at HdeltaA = 3.2 Angstrom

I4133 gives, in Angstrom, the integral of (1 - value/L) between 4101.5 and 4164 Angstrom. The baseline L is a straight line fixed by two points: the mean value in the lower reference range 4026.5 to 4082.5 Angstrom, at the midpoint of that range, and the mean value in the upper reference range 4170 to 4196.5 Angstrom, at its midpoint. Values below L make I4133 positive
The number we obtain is 4.2 Angstrom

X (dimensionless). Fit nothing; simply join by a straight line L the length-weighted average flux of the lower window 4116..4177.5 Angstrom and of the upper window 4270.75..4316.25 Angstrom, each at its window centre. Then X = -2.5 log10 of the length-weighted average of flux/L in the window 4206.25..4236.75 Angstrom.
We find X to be -0.02 mag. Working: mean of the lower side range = 21.9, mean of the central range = 22.3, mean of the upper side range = 22.1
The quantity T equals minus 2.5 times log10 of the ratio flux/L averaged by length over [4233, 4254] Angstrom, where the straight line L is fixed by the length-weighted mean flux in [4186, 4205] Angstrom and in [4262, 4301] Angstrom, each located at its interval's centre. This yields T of 0.03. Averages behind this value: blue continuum 22.5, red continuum 22.2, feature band 21.8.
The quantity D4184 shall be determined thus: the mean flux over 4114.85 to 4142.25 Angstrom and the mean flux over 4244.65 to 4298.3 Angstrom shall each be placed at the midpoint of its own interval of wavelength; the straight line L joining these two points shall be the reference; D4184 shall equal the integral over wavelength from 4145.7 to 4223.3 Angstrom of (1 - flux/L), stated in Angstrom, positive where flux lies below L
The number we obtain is -1.6 Angstrom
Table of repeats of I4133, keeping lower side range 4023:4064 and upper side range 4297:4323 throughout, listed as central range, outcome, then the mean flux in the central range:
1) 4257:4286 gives 0.1 Angstrom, 22.1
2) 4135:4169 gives 1.2 Angstrom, 21.9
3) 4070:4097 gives 0.9 Angstrom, 22.3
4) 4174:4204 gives 0.0 Angstrom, 22.6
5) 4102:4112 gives 1.6 Angstrom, 19.3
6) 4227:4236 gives 0.3 Angstrom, 21.5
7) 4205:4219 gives -0.2 Angstrom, 22.8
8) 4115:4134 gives 1.2 Angstrom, 21.5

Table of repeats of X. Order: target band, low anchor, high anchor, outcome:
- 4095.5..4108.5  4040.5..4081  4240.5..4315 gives 0.29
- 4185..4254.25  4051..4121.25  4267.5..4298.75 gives -0.02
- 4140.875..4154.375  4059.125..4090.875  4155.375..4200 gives 0.03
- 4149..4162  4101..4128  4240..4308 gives -0.05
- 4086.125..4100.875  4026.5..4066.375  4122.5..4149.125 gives 0.08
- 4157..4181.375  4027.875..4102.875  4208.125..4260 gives -0.01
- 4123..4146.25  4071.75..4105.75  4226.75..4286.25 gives -0.04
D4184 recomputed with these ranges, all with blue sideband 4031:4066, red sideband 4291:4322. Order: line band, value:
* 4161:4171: 0.41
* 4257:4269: -0.04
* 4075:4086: 0.34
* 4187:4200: -0.18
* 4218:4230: 0.02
